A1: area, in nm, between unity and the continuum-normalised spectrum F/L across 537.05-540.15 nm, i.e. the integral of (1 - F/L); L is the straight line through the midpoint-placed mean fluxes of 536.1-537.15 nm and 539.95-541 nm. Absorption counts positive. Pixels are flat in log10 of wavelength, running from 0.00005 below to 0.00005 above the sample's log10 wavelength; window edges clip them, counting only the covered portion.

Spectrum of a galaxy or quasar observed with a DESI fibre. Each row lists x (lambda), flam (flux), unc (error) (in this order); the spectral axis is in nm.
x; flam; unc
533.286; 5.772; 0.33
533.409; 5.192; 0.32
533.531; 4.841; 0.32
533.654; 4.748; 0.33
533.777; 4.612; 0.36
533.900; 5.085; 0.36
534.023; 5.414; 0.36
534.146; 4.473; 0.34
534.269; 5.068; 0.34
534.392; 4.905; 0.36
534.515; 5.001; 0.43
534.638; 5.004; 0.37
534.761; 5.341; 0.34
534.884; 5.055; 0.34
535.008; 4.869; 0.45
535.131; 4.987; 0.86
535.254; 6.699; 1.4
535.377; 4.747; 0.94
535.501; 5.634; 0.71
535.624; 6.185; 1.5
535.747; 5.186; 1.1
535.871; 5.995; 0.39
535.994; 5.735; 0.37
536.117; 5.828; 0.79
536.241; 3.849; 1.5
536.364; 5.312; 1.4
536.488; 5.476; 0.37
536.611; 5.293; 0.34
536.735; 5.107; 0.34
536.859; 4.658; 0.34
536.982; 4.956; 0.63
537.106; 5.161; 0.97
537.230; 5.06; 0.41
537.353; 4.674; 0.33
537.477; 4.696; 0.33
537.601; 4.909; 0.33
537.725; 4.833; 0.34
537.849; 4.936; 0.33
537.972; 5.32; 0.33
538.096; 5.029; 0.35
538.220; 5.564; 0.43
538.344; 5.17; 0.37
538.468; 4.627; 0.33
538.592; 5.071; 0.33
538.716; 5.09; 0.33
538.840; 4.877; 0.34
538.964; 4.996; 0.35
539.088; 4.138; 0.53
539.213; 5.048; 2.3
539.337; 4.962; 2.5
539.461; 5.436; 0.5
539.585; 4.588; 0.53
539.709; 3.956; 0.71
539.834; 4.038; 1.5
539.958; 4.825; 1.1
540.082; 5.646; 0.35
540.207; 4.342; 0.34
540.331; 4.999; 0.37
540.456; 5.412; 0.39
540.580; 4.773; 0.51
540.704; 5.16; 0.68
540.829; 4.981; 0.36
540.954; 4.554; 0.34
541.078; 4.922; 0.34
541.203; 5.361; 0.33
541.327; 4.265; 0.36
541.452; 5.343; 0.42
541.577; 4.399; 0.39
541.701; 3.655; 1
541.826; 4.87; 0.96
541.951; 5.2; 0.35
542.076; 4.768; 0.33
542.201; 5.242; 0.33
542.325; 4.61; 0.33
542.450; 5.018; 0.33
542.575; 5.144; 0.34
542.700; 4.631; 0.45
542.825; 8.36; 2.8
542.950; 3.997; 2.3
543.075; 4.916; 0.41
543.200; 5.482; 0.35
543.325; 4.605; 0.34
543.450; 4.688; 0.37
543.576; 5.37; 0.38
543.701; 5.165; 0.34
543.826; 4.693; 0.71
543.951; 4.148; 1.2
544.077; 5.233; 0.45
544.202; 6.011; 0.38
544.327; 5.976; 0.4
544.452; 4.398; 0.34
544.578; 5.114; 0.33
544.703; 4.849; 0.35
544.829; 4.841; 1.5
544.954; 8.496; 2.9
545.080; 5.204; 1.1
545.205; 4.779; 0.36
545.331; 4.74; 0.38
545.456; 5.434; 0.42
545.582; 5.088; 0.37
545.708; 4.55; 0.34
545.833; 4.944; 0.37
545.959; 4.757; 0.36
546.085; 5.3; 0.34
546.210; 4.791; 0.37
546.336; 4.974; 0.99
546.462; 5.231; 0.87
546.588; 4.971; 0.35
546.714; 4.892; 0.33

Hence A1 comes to 0.06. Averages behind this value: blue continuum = 5.03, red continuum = 4.98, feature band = 4.9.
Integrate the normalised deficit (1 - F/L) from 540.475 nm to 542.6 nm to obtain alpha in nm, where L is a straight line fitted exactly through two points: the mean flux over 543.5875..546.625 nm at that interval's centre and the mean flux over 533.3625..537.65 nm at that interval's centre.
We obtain 0.13 nm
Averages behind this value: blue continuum 5.14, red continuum 5.16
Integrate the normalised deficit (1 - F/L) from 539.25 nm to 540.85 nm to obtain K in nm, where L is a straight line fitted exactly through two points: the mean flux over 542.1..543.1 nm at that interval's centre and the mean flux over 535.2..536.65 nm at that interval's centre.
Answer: 0.144 nm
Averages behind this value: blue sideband 5.49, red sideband 5.24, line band 4.86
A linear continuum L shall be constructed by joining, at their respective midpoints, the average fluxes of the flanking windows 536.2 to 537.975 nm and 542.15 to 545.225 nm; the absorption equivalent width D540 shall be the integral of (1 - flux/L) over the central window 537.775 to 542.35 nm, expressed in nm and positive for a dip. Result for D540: 0.19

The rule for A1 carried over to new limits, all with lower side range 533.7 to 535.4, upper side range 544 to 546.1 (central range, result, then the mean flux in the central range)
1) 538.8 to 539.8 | 0.09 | 4.72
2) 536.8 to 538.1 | 0.05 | 4.93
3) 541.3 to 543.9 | 0.12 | 4.98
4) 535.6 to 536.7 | -0.06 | 5.4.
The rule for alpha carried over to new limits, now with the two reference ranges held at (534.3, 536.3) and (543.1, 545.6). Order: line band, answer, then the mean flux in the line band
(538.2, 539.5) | 0.074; 4.97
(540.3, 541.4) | 0.066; 4.94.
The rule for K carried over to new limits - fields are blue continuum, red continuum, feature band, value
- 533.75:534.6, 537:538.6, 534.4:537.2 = -0.17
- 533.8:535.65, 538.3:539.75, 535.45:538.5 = -0.10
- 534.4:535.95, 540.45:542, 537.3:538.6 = 0.03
